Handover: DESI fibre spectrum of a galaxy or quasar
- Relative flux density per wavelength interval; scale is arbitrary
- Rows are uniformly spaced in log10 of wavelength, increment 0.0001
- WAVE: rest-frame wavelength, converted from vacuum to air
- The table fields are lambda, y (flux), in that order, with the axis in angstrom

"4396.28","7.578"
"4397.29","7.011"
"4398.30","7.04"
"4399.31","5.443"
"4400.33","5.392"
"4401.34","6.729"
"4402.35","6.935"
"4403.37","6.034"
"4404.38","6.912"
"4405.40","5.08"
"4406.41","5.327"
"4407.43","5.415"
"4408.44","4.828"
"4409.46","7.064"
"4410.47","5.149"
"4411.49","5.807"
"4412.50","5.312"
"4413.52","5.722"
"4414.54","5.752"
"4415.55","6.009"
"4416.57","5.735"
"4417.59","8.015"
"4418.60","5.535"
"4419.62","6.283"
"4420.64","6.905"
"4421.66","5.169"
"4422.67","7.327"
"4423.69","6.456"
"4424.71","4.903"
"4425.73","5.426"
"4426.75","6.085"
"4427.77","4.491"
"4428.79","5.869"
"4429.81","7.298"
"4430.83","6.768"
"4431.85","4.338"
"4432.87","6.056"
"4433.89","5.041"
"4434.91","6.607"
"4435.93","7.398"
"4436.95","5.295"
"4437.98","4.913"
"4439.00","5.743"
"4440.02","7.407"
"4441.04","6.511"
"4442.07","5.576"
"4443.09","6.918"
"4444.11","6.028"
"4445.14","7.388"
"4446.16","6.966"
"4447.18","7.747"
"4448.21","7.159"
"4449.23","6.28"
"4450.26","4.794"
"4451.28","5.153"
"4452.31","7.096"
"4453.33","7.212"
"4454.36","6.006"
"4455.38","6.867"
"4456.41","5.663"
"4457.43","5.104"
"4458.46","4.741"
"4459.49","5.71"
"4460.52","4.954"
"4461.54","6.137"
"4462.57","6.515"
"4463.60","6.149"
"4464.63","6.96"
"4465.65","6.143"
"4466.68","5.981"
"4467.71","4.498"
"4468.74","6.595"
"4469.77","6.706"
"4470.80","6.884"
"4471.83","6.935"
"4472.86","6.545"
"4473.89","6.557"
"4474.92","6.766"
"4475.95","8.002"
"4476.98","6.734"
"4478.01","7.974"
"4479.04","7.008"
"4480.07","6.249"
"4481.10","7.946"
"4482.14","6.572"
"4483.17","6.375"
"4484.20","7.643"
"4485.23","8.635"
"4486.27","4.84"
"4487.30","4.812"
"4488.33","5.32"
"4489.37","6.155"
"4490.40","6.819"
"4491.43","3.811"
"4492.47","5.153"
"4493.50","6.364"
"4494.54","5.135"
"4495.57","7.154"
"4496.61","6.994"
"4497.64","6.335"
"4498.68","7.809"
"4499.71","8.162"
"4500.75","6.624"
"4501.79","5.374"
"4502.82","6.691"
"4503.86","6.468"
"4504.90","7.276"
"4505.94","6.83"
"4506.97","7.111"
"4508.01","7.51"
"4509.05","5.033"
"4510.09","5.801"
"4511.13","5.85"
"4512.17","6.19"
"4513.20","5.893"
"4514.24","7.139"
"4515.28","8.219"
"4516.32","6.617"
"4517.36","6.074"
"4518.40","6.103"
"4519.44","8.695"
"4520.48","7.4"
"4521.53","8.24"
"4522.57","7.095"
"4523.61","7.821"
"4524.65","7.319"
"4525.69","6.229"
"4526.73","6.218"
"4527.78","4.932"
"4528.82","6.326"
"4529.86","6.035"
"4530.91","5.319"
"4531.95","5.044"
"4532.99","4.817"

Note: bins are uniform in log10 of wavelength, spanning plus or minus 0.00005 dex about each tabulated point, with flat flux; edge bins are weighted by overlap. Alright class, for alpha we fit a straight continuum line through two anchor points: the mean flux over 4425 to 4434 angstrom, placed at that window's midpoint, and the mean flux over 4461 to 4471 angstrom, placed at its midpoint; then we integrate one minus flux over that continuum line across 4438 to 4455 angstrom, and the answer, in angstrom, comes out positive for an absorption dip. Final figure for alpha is -1.42 angstrom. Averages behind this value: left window 5.72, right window 6.23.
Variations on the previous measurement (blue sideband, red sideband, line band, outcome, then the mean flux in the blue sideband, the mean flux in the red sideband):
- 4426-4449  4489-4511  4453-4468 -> 0.93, 6.25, 6.4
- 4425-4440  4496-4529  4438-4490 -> -1.62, 5.85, 6.77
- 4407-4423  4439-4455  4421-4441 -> 1.00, 5.99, 6.53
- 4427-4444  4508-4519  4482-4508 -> -0.62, 6.02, 6.37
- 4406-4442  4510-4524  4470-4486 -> -1.33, 5.94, 6.97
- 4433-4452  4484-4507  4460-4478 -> -0.37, 6.28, 6.38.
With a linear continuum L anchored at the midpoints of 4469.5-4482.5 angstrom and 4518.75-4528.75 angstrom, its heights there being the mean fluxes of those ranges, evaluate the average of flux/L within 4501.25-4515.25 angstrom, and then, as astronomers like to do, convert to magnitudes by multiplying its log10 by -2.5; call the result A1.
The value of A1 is 0.09 mag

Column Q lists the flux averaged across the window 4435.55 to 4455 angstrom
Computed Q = 6.4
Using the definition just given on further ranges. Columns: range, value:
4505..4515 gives 6.46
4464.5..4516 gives 6.53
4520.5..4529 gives 6.82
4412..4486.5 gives 6.3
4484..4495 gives 5.83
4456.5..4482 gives 6.4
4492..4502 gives 6.55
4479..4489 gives 6.51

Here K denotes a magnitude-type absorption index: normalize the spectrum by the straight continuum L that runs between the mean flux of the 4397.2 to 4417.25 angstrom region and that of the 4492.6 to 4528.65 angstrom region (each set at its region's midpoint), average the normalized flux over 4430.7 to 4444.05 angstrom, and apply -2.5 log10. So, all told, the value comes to 0.024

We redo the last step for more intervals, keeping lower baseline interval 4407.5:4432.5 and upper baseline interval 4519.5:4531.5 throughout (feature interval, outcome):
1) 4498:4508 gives -0.07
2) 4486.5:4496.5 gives 0.14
